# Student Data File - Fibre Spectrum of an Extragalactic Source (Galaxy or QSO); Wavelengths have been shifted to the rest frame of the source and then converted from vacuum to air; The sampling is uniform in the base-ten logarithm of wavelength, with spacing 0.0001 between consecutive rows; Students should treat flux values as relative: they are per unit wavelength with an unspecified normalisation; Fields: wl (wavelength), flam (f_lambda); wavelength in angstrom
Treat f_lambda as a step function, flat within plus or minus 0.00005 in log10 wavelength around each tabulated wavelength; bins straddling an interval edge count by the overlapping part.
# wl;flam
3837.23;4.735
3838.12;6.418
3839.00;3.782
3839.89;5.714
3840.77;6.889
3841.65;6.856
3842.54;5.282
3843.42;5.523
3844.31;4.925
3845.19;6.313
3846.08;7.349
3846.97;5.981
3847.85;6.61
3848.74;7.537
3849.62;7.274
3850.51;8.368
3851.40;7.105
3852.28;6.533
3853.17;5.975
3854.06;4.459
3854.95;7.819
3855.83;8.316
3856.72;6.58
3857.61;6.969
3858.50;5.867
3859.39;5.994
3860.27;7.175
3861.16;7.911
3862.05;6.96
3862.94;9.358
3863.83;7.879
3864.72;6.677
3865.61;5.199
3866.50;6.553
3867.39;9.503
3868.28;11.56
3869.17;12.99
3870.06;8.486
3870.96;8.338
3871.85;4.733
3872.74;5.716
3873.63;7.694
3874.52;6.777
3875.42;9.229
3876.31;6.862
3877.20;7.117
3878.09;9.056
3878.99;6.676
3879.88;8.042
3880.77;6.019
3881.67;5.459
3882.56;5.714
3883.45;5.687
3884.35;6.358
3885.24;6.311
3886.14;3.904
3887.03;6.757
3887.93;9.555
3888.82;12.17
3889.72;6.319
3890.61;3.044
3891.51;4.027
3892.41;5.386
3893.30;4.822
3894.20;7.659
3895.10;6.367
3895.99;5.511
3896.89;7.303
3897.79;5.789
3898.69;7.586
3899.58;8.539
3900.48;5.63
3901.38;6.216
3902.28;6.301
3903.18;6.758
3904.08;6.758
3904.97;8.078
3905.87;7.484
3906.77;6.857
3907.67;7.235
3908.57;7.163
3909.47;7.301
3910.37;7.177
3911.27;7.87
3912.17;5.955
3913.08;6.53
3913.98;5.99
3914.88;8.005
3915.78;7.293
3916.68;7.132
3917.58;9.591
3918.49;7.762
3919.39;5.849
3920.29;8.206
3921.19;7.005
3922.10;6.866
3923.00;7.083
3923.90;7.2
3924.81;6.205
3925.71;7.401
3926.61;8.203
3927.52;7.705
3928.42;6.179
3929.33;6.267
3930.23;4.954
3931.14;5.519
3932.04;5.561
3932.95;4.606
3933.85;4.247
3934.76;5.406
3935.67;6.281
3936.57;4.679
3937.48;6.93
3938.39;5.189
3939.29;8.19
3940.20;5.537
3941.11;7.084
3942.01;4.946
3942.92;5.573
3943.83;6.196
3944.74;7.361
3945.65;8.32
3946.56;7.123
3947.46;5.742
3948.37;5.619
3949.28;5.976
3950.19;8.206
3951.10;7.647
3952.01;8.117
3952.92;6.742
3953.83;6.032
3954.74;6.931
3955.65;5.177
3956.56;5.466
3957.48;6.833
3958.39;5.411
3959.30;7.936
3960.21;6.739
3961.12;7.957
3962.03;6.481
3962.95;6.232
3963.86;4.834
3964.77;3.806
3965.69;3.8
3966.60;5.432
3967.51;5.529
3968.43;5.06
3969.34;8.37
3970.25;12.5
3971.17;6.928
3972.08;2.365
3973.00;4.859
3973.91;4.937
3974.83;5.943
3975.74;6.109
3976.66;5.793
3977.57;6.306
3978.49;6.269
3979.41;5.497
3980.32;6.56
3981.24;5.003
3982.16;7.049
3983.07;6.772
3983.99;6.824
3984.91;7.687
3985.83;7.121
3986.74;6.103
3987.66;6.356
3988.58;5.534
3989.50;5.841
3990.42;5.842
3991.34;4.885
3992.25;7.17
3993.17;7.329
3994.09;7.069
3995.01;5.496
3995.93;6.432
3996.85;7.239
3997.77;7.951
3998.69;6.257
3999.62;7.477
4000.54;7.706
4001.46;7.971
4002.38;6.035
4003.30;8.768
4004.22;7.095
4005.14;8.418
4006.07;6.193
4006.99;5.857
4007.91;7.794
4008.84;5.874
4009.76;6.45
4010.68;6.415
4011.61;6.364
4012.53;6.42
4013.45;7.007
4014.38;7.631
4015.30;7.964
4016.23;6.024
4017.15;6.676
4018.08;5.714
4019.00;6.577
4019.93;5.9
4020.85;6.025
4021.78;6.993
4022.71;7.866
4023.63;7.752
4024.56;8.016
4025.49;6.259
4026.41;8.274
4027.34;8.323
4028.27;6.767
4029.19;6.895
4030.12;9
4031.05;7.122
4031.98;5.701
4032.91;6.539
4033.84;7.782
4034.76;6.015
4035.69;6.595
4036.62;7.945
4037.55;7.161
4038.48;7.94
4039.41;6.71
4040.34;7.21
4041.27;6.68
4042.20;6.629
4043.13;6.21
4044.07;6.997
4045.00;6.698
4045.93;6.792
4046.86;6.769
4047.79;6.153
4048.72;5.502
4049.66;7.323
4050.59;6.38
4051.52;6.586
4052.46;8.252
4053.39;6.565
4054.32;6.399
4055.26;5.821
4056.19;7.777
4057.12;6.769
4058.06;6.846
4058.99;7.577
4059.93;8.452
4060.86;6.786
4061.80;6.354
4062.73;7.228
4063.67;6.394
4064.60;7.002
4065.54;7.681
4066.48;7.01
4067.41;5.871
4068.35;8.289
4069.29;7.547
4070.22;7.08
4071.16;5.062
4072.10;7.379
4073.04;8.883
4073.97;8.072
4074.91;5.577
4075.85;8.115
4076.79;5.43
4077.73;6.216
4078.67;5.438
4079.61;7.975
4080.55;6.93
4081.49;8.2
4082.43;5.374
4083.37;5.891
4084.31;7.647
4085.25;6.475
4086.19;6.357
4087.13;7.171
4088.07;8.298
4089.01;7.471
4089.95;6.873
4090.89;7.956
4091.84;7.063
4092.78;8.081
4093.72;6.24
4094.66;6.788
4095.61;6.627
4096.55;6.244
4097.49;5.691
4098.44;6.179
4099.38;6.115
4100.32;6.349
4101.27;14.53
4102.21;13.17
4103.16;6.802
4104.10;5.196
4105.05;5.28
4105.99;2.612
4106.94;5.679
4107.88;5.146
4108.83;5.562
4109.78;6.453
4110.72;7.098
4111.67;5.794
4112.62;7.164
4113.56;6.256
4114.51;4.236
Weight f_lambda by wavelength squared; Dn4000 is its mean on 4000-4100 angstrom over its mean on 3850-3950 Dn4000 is 1.09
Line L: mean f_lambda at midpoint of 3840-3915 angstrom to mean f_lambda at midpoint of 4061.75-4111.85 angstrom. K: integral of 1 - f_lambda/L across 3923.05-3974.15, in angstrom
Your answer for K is 4.77 angstrom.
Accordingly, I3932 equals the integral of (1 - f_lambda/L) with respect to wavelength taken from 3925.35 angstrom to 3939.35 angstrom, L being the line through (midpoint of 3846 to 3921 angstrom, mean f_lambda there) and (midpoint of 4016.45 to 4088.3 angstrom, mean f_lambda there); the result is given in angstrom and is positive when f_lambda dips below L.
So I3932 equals 2.01 angstrom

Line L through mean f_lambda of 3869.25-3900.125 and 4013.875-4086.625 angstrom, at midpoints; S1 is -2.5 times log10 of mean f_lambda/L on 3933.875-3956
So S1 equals 0.070 mag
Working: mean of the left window 6.81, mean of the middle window 6.42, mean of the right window 6.93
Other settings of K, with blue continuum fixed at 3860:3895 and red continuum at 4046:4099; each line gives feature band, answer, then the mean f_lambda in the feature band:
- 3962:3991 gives 4.0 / 6.04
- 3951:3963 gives 0.6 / 6.68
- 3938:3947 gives 0.6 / 6.56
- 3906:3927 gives -0.3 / 7.21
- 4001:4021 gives 0.5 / 6.79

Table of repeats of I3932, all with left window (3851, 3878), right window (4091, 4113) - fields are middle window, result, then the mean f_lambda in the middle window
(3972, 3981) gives 1.95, 5.58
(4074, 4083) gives 0.27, 6.64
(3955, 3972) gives 2.11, 6.28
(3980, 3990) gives 0.95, 6.43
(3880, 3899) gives 2.77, 6.29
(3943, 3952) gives 0.37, 6.91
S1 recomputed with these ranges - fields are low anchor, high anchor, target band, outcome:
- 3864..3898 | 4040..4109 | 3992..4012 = -0.01 mag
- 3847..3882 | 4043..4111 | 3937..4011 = 0.10 mag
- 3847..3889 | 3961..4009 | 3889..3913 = 0.07 mag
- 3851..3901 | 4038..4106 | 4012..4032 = -0.01 mag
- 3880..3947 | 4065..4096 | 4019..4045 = -0.03 mag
